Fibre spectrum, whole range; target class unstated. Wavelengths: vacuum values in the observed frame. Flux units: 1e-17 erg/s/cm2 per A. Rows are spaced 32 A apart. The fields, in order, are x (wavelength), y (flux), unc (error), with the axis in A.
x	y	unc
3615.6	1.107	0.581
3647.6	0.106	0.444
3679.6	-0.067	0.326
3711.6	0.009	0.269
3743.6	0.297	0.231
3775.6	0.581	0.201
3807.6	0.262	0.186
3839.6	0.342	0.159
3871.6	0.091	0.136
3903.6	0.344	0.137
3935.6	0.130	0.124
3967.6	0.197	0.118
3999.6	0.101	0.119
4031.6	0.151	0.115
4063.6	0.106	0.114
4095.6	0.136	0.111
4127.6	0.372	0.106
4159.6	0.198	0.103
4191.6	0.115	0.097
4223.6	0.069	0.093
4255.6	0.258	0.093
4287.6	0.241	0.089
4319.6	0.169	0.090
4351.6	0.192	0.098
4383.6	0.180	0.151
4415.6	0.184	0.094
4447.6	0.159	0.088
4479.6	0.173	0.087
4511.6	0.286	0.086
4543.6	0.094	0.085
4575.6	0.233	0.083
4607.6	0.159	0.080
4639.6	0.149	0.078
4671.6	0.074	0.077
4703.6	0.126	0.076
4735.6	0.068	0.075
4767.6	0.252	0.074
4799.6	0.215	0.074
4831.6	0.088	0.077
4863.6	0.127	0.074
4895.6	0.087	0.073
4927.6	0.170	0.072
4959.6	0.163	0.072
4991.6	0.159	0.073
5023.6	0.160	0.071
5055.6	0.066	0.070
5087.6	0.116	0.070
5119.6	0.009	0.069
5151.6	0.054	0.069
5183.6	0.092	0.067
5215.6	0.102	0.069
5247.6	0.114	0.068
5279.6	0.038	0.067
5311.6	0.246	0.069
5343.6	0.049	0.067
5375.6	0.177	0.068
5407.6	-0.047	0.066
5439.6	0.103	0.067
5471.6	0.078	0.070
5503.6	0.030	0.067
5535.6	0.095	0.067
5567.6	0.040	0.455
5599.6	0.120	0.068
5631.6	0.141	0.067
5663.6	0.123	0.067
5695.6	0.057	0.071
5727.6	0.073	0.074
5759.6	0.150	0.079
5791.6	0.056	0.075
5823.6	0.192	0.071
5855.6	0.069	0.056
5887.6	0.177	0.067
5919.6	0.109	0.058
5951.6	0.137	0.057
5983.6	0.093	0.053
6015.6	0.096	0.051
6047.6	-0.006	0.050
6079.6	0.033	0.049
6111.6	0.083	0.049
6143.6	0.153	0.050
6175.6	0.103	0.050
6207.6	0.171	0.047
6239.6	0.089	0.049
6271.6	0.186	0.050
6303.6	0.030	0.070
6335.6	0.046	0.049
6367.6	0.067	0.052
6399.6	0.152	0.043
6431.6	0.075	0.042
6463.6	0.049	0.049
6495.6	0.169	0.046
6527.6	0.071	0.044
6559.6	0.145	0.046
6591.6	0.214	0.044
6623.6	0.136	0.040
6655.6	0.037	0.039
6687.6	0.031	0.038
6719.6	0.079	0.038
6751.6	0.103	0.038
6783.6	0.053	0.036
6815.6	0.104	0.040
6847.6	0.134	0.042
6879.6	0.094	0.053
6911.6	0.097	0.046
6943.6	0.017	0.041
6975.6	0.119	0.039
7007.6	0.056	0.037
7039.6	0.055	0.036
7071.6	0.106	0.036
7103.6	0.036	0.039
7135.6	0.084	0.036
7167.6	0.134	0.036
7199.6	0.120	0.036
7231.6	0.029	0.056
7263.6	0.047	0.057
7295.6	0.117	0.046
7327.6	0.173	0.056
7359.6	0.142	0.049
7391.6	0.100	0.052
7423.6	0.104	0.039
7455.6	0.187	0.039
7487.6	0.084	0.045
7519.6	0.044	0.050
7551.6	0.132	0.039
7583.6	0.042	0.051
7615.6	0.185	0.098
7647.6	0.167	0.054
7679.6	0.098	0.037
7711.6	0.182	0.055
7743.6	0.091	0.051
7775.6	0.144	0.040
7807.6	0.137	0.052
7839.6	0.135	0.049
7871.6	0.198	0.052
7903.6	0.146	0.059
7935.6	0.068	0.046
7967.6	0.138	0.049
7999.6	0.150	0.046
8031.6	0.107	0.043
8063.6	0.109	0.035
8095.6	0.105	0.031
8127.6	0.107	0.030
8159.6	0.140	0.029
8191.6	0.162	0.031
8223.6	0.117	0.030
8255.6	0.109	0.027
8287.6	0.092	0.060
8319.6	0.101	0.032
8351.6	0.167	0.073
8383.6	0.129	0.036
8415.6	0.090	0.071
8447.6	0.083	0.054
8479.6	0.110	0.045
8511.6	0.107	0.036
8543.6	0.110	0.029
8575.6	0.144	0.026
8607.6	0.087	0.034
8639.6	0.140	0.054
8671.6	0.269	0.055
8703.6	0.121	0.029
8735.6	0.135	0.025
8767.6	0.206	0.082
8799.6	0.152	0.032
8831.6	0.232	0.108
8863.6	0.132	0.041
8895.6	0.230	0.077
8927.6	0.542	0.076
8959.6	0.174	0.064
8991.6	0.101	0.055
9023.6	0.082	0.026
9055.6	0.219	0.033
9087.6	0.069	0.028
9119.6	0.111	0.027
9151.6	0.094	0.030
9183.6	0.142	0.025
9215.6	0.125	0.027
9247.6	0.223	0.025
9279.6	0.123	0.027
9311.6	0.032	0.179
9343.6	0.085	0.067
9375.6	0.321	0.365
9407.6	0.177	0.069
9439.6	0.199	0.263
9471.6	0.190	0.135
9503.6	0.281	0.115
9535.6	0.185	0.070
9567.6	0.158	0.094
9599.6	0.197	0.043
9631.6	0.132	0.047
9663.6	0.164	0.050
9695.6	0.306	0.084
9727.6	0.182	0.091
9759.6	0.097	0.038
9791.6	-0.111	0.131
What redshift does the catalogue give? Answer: 1.393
